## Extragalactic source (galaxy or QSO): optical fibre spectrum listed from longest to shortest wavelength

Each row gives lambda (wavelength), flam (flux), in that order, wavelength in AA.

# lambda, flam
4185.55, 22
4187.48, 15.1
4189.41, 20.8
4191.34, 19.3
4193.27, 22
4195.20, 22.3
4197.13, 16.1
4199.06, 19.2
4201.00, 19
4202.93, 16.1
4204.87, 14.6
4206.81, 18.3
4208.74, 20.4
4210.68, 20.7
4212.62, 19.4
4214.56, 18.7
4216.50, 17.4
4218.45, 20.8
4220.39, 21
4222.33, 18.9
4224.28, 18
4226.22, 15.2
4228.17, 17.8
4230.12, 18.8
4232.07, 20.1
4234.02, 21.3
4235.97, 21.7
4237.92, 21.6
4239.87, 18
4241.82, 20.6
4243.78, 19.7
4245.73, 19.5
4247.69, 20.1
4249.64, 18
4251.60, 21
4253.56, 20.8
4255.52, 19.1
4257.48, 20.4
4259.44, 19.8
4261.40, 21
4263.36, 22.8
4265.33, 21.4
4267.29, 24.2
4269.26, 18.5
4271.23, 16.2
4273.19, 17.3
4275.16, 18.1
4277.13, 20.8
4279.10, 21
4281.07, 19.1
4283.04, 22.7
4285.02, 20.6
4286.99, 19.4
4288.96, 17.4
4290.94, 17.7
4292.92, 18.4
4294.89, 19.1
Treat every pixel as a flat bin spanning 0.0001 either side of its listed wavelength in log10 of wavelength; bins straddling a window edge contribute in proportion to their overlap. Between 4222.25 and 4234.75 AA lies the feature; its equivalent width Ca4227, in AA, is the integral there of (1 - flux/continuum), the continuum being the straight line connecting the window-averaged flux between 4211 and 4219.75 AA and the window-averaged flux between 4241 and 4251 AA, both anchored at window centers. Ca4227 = 0.6 AA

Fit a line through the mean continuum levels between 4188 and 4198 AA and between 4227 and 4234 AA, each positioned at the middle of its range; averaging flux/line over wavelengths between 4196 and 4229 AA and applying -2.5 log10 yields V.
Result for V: 0.07 mag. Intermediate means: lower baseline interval 19.9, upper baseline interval 19.1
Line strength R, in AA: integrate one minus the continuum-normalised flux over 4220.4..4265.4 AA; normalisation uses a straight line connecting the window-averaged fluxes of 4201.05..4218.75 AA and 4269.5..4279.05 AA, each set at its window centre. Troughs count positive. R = -3.4 AA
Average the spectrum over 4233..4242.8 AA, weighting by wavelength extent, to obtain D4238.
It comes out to 20.6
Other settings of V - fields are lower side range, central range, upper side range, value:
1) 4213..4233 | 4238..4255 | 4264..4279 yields -0.036 mag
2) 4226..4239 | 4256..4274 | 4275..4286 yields 0.005 mag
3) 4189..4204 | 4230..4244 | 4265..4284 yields -0.041 mag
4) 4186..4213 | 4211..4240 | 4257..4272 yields 0.013 mag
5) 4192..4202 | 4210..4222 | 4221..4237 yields -0.017 mag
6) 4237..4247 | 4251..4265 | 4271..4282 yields -0.070 mag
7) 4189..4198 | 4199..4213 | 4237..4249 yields 0.095 mag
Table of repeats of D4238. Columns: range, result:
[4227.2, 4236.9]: 19.9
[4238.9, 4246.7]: 19.5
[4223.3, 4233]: 18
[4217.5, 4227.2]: 18.8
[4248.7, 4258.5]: 19.9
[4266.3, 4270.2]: 21.4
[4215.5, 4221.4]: 19.7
